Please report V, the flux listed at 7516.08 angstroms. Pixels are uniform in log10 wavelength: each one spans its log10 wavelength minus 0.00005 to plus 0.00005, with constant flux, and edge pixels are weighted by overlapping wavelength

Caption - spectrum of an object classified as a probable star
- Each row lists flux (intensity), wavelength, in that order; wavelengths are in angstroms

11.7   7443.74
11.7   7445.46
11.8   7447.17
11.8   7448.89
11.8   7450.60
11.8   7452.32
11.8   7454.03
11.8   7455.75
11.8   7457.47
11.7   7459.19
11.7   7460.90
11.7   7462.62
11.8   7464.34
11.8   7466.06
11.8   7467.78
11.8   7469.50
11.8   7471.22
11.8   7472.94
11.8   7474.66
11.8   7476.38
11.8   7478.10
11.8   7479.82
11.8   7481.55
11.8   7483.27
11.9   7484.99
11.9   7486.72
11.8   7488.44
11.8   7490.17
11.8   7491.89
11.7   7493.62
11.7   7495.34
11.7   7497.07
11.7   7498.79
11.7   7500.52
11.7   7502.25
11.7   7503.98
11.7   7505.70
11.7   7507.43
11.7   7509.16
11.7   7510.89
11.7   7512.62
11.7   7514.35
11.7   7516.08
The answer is 11.7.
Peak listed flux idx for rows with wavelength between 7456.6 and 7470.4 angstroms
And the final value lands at 11.8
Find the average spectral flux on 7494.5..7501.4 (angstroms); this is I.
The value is 11.7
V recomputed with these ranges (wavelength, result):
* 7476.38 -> 11.8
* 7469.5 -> 11.8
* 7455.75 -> 11.8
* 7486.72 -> 11.9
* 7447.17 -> 11.8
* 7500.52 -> 11.7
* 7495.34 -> 11.7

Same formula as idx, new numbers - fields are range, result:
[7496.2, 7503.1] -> 11.7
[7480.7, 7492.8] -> 11.9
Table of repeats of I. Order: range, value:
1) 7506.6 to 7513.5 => 11.7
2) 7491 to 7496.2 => 11.7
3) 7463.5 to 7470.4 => 11.8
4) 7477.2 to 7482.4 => 11.8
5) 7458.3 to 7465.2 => 11.7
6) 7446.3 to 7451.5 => 11.8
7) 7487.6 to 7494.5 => 11.8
